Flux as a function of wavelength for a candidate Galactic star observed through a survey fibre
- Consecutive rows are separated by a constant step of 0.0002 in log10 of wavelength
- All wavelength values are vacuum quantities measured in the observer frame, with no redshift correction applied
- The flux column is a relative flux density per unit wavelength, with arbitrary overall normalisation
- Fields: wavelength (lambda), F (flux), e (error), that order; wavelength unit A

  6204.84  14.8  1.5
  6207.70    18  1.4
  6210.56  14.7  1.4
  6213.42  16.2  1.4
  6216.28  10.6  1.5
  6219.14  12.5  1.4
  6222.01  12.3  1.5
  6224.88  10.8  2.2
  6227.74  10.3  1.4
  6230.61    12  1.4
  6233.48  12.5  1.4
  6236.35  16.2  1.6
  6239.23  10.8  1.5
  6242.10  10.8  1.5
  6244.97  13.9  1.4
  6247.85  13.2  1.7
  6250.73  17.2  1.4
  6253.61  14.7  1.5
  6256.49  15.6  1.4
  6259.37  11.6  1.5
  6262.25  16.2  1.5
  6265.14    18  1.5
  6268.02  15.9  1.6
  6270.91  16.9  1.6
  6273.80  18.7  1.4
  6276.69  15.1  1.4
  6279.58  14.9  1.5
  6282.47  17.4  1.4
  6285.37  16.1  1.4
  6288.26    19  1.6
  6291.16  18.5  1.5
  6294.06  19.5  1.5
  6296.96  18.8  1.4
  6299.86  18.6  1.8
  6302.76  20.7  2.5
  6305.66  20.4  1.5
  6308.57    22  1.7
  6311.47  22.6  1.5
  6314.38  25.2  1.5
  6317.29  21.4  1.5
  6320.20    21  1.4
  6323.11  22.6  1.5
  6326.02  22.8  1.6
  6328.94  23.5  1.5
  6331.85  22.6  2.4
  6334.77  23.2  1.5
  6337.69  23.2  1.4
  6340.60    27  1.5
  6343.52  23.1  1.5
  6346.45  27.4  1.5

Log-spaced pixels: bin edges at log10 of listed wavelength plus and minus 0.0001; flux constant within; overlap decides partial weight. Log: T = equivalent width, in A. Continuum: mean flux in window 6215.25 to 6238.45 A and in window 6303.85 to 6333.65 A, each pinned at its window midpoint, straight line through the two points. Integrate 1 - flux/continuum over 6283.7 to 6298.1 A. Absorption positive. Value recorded 0.7 A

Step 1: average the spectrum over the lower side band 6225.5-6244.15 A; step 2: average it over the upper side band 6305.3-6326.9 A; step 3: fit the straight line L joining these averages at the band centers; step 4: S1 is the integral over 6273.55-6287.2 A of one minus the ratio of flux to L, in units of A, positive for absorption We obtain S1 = 1.15 A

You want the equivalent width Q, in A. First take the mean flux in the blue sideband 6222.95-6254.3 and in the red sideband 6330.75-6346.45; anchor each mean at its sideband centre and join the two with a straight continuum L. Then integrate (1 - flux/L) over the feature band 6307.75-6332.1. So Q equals -0.67 A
